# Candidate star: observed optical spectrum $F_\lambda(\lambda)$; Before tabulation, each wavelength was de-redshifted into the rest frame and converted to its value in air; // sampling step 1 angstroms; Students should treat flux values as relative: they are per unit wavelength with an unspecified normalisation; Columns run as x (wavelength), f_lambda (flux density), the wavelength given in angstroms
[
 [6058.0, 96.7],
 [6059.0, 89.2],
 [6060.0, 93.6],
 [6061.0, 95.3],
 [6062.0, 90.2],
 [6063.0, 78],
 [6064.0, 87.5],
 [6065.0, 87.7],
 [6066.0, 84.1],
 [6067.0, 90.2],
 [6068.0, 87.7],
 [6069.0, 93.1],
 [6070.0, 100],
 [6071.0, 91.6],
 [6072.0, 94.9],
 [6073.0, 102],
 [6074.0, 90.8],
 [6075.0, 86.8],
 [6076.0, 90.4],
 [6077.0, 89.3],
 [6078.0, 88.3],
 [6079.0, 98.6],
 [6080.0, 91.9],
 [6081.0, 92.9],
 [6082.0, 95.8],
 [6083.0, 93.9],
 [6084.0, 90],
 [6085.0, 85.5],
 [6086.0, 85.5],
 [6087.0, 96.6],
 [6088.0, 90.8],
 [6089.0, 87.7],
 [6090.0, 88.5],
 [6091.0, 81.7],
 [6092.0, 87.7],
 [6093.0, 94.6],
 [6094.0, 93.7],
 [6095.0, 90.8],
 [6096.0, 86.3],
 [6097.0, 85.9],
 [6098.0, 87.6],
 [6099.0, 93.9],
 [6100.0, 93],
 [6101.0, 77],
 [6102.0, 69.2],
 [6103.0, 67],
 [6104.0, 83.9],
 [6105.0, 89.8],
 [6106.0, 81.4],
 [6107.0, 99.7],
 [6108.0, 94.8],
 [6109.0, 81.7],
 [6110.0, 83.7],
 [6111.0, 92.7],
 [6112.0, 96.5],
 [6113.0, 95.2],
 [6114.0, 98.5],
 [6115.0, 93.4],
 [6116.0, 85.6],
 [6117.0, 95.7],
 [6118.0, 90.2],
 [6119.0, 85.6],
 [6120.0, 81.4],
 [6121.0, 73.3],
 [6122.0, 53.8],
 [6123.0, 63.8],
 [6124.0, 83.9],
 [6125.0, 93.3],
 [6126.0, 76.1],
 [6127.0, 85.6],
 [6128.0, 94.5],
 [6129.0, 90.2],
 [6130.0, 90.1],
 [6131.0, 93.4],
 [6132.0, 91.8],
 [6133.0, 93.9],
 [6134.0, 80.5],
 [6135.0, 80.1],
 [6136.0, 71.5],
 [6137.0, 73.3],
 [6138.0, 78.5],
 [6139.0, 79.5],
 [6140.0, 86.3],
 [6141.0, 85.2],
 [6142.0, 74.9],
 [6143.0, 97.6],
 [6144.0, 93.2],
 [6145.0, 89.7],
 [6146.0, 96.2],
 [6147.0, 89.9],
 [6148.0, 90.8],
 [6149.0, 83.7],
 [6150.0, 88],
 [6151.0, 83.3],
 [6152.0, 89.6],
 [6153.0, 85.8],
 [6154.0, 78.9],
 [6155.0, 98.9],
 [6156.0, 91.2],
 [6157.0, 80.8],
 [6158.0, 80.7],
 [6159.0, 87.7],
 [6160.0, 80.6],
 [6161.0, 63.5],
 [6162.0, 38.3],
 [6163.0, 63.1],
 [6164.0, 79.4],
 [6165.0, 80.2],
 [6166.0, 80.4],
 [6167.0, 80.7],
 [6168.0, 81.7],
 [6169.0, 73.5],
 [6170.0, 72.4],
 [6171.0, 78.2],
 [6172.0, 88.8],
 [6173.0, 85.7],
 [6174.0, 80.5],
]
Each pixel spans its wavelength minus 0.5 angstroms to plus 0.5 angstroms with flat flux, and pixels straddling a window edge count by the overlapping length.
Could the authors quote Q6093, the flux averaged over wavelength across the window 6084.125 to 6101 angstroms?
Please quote 89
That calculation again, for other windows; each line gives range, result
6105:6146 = 85.9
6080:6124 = 86.9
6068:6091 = 91.7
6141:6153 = 88.5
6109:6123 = 85.6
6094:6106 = 84.3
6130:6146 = 85.2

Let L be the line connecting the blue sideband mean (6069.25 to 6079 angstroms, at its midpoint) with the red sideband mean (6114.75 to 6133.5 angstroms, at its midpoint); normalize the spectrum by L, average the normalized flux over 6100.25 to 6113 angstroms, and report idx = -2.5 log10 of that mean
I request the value 0.03 mag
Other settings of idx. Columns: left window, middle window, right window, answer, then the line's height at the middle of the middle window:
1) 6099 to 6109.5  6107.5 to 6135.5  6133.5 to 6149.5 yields -0.026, 84.3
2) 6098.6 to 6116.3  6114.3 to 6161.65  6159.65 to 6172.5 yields -0.055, 80.4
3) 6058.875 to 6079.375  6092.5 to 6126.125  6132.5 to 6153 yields 0.026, 87.8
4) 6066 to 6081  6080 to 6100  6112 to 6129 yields -0.005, 89.7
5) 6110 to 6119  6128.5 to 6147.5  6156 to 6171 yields -0.025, 84.2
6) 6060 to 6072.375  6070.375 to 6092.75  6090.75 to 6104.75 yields -0.040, 87.8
